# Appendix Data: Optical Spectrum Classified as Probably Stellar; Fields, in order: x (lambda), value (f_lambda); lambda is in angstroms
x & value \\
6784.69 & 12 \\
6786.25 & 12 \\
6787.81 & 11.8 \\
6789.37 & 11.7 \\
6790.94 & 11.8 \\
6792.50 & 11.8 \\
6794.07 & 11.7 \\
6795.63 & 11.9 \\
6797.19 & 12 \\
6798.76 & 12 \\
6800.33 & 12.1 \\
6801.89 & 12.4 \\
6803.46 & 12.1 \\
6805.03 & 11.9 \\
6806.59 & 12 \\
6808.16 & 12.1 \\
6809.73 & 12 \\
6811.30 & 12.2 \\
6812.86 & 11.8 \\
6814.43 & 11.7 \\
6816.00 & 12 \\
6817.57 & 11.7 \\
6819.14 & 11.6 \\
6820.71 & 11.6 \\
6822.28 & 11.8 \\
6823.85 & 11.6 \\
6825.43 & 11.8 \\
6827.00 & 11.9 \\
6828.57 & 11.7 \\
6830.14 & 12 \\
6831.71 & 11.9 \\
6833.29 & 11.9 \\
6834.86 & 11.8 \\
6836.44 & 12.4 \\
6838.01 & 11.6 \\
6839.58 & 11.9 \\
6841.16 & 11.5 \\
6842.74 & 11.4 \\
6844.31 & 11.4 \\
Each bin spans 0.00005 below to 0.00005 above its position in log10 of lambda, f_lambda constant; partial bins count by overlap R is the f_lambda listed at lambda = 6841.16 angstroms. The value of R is 11.5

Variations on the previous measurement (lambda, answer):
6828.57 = 11.7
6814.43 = 11.7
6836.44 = 12.4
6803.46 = 12.1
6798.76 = 12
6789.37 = 11.7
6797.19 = 12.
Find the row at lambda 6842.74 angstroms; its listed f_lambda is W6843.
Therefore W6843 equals 11.4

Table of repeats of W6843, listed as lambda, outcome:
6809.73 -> 12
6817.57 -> 11.7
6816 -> 12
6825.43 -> 11.8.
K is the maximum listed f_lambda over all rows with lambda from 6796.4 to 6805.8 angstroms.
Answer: 12.4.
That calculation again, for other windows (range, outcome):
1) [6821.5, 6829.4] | 11.9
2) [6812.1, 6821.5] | 12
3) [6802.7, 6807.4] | 12.1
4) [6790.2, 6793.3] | 11.8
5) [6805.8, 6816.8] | 12.2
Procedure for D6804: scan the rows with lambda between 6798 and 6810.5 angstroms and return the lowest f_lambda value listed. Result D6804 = 11.9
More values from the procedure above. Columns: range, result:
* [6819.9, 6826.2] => 11.6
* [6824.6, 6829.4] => 11.7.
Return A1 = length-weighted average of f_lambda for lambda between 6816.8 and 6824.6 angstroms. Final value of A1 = 11.7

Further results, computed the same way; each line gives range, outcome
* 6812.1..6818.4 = 11.8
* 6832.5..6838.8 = 11.9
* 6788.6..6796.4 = 11.8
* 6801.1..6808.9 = 12.1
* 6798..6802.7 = 12.2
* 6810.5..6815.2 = 11.9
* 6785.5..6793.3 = 11.8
